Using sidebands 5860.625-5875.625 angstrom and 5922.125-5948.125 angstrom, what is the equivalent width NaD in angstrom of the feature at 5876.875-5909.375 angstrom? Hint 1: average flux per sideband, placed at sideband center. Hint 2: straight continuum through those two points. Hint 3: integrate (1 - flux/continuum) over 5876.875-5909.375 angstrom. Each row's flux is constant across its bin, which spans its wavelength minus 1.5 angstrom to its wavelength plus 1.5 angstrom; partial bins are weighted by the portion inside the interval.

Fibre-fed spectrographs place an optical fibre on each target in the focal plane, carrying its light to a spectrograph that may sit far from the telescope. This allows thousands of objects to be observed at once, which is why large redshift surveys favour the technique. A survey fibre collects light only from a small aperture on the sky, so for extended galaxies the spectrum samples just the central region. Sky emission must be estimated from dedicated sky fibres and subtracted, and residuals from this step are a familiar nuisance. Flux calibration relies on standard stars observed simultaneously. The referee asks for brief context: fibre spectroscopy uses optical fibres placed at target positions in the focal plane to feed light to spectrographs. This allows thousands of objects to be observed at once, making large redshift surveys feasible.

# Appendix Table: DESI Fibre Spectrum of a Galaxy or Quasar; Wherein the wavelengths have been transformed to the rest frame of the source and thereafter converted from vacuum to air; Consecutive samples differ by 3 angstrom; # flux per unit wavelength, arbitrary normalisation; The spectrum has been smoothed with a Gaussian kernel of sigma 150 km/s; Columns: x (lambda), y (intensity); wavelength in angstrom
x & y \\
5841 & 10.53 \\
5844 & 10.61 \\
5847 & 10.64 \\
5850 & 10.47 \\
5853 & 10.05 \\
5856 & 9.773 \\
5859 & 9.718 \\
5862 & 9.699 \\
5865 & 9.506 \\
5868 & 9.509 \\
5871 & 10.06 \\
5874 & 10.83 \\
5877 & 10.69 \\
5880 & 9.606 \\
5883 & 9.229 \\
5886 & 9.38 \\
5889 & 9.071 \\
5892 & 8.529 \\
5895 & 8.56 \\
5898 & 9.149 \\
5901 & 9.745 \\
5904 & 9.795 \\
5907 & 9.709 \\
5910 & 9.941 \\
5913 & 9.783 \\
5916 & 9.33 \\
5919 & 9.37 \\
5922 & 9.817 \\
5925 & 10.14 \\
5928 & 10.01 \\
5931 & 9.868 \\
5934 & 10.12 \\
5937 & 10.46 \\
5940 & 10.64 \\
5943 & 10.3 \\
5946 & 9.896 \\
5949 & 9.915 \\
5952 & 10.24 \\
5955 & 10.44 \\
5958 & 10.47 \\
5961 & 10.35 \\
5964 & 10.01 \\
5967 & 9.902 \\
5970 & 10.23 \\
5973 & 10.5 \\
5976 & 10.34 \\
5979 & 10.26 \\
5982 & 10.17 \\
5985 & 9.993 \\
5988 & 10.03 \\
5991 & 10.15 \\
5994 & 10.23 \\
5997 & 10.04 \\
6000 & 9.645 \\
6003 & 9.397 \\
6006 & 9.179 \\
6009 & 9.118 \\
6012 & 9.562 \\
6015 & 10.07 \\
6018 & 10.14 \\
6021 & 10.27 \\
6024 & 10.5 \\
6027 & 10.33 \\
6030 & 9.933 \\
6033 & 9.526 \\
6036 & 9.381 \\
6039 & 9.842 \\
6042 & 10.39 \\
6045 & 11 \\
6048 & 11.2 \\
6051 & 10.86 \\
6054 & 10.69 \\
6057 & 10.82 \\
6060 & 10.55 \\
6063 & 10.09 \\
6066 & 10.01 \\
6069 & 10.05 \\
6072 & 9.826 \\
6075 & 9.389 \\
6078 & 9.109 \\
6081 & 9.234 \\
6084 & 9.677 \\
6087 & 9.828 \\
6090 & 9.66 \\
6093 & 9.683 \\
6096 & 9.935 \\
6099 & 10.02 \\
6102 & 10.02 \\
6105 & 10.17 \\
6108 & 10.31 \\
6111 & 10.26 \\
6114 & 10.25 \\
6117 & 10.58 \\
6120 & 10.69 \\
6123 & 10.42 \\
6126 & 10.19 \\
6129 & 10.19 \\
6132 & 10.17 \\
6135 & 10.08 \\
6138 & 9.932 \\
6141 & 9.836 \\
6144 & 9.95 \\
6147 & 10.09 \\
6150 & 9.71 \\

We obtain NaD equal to 2.1 angstrom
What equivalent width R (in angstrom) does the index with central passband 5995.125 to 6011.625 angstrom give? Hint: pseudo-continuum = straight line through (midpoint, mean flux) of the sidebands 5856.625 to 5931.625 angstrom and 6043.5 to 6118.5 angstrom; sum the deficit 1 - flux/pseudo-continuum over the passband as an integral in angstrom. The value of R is 0.7 angstrom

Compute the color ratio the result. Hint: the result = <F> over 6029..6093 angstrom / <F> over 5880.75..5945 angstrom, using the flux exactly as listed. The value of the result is 1.04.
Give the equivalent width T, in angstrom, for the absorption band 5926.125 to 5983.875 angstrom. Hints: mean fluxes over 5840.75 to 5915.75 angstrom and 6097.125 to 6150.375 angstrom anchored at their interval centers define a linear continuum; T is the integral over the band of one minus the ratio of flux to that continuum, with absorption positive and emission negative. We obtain -1.9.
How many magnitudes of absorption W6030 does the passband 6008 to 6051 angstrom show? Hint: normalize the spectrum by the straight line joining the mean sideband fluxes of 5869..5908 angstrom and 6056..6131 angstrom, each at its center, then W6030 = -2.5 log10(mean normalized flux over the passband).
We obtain -0.03 mag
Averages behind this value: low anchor 9.56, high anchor 10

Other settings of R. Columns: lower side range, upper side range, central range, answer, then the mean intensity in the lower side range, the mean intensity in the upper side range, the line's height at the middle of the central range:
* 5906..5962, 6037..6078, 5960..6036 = 1.47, 10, 10.3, 10.2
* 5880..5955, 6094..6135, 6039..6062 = -1.47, 9.72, 10.2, 10.1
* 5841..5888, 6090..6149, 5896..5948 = 0.78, 9.99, 10.1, 10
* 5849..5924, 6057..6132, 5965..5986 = -0.83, 9.65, 10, 9.81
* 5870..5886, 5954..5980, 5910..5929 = 0.73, 10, 10.3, 10.1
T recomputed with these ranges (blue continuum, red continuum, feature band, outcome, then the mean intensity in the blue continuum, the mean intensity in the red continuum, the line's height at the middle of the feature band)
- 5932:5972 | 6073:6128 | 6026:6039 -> 0.4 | 10.2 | 9.97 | 10.1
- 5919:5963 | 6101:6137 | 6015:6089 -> 0.9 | 10.2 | 10.3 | 10.2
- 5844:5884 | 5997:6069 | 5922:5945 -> -0.3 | 10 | 10.1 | 10.1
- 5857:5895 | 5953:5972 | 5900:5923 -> 0.4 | 9.61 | 10.2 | 9.87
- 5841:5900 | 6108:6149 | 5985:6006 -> 0.2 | 9.76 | 10.2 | 9.97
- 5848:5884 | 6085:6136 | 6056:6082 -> 0.6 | 9.95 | 10.1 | 10.1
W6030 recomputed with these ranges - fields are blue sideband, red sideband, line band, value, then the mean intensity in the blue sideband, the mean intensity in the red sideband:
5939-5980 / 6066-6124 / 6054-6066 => -0.05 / 10.2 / 9.95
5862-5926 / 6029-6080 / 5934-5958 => -0.05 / 9.61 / 10.1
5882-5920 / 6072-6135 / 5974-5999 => -0.06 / 9.35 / 9.99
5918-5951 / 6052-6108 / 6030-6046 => 0.00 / 10.1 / 9.95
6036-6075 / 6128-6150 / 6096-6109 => 0.01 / 10.4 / 10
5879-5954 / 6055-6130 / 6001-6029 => 0.01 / 9.71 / 10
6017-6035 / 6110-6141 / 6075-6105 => 0.06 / 10.1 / 10.3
